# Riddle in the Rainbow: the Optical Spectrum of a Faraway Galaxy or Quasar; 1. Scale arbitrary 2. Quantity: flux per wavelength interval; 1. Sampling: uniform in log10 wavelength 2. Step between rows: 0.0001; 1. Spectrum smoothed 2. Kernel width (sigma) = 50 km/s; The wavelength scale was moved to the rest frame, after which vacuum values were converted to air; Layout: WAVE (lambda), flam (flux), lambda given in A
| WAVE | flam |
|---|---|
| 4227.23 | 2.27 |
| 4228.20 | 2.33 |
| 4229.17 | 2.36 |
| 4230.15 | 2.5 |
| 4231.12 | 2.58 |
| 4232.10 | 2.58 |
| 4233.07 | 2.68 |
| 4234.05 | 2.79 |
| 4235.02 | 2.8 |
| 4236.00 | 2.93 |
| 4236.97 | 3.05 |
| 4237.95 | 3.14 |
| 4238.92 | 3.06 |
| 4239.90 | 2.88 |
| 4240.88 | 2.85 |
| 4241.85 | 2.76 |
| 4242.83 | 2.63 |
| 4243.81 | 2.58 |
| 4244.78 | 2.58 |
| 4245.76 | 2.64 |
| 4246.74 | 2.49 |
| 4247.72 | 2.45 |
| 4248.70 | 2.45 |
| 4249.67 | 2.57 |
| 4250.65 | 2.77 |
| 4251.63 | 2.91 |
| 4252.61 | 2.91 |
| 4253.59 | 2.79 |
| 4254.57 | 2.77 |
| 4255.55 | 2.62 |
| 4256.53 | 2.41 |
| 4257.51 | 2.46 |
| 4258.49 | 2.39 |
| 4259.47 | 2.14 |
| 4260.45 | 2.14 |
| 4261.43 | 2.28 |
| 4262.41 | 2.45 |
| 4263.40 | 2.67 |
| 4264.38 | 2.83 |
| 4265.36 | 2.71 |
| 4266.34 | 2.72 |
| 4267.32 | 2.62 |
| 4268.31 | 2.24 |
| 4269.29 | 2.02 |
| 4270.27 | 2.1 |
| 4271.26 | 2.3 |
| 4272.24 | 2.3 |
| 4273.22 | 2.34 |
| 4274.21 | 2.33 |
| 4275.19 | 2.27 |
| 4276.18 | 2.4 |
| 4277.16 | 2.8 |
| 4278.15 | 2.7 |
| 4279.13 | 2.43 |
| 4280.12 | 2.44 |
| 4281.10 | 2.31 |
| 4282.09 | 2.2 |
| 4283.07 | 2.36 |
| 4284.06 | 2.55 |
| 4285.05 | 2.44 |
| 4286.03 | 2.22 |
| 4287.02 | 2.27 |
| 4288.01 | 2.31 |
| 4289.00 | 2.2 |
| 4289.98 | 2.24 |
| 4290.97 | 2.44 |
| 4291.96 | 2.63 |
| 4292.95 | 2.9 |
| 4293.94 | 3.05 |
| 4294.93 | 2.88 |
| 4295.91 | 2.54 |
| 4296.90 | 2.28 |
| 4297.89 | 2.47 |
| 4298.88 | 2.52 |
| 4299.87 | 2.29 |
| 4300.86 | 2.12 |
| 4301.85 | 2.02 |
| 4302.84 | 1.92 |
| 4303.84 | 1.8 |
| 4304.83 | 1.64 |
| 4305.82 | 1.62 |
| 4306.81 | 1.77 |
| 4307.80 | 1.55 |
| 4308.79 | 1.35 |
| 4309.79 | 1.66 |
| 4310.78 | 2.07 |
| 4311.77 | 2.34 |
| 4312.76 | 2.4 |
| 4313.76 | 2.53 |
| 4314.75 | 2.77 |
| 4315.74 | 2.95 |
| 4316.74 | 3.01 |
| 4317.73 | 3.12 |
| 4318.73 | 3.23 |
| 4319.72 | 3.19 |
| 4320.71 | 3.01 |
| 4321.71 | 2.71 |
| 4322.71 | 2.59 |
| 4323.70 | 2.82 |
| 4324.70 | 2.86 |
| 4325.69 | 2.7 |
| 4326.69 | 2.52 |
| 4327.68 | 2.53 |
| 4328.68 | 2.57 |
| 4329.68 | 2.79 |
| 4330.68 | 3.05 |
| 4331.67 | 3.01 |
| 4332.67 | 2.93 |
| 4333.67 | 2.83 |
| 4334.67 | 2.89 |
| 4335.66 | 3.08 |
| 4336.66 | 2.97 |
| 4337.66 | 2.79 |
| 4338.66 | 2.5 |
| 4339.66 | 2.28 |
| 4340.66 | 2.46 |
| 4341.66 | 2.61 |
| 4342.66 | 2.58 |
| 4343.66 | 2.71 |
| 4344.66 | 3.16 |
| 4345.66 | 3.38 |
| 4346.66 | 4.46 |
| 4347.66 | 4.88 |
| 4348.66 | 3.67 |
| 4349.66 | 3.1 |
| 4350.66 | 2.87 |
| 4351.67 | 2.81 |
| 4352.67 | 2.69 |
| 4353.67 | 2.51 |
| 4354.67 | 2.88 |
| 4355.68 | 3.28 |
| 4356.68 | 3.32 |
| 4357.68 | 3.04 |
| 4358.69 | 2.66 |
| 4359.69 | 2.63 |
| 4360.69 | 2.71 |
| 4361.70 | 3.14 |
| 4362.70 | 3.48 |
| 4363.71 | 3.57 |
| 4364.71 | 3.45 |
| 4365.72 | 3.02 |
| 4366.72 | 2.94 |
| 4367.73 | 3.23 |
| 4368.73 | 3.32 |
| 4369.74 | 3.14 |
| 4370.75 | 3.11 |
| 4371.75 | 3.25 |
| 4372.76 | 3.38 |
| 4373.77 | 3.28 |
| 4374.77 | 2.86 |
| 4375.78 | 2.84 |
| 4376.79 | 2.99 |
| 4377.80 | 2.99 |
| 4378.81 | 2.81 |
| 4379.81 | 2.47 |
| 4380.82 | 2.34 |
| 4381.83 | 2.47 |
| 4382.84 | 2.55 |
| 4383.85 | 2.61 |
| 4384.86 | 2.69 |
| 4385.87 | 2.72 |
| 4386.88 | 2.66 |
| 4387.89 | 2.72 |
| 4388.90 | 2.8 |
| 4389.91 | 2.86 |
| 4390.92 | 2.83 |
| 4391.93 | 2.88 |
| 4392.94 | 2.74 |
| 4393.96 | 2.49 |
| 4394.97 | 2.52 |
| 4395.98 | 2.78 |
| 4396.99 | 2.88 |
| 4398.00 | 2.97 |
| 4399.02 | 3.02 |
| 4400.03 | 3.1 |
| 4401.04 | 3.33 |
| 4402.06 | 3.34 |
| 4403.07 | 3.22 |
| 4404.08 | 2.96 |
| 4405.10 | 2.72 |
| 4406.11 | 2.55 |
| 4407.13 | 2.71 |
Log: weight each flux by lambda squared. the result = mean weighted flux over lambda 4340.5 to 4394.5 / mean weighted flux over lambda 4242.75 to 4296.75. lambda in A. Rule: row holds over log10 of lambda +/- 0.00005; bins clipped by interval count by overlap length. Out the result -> 1.3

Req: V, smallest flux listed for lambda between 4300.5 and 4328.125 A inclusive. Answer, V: 1.35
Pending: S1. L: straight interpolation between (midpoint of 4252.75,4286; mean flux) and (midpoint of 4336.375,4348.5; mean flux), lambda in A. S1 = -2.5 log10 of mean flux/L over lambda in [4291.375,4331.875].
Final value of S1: 0.14 mag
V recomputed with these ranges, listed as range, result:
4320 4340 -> 2.28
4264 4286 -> 2.02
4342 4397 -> 2.34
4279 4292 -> 2.2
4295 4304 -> 1.8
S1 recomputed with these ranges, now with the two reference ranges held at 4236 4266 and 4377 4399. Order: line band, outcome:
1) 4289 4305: 0.131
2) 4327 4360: -0.105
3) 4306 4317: 0.222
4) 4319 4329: -0.032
